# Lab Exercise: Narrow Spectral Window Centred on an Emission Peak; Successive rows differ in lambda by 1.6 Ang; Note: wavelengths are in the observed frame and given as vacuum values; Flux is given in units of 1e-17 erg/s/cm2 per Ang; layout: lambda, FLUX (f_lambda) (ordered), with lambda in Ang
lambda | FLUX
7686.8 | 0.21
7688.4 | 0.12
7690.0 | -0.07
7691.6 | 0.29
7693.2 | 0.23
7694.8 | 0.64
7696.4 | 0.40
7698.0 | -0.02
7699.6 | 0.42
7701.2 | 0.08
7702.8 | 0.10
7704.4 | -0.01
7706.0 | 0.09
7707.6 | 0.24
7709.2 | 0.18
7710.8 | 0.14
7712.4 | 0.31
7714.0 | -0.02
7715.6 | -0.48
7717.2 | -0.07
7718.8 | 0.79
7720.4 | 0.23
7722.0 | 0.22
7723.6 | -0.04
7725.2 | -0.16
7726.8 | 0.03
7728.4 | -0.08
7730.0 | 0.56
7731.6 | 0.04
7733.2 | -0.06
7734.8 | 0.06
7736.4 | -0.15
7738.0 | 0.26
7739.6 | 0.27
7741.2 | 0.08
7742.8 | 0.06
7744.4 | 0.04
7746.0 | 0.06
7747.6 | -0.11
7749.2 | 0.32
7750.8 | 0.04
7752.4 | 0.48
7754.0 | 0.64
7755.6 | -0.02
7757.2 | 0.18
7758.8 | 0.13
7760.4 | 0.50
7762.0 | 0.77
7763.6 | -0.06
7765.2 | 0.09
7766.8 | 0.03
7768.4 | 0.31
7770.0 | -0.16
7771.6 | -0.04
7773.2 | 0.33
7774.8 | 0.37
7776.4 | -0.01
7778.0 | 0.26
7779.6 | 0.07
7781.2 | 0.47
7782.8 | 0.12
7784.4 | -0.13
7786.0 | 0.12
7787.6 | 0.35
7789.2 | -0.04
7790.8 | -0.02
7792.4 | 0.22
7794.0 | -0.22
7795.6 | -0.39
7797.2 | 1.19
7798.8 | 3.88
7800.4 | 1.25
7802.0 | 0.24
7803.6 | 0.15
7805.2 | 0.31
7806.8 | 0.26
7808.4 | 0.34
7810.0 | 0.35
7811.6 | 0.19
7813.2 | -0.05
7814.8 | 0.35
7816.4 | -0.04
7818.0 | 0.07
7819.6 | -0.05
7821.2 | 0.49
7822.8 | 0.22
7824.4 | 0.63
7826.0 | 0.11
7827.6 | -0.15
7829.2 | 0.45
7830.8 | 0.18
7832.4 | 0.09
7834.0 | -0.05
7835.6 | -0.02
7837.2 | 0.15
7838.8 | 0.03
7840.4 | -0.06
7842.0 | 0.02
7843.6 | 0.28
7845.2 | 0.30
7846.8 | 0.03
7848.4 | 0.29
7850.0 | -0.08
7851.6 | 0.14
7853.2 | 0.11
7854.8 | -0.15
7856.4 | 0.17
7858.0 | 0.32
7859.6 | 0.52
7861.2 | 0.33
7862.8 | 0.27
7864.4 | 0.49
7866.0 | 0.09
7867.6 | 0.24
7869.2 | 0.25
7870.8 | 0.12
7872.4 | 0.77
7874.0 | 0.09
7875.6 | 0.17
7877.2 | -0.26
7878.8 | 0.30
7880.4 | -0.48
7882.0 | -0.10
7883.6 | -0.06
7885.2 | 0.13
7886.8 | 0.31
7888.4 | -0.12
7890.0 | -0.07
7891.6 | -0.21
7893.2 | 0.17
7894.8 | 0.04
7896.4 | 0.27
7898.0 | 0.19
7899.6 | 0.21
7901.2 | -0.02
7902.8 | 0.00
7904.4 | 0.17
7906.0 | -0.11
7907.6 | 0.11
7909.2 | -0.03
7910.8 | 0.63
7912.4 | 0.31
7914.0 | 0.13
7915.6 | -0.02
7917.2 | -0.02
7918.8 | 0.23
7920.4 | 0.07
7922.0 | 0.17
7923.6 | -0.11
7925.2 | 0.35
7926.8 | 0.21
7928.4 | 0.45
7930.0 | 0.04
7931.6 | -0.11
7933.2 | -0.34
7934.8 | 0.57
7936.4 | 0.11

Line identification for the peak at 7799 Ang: H-alpha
